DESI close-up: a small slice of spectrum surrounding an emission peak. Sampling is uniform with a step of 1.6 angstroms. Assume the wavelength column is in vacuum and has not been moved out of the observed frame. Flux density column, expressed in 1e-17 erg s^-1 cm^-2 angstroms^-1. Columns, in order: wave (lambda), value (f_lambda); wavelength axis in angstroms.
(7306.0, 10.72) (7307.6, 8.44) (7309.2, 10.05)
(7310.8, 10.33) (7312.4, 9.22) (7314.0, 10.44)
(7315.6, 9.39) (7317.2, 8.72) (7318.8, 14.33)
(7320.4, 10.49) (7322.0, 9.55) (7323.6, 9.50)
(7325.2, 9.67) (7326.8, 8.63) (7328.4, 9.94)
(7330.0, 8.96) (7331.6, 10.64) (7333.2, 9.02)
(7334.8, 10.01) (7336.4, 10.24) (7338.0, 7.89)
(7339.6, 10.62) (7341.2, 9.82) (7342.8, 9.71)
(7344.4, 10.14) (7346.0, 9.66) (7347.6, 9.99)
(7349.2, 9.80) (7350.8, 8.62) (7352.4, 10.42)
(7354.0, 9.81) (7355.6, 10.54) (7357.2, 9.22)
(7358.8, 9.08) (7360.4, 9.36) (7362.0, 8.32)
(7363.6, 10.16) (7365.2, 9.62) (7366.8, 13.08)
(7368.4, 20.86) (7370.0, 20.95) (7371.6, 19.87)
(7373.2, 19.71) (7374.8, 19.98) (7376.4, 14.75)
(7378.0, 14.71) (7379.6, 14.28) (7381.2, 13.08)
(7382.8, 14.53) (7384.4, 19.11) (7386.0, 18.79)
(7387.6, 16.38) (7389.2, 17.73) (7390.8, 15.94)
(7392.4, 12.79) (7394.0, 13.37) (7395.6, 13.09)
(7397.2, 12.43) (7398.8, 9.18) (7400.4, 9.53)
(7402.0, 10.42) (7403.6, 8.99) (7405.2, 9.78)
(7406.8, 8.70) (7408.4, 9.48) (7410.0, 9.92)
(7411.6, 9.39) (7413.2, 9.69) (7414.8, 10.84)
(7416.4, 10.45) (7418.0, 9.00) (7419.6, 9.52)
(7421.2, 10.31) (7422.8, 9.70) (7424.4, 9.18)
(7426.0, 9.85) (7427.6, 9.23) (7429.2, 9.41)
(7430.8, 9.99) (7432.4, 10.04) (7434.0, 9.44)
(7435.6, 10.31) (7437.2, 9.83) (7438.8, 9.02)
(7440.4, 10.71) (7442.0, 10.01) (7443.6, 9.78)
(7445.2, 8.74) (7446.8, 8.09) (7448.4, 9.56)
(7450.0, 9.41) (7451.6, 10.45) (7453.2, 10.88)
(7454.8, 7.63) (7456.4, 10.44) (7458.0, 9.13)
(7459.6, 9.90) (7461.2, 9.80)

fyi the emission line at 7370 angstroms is [S II] 6716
